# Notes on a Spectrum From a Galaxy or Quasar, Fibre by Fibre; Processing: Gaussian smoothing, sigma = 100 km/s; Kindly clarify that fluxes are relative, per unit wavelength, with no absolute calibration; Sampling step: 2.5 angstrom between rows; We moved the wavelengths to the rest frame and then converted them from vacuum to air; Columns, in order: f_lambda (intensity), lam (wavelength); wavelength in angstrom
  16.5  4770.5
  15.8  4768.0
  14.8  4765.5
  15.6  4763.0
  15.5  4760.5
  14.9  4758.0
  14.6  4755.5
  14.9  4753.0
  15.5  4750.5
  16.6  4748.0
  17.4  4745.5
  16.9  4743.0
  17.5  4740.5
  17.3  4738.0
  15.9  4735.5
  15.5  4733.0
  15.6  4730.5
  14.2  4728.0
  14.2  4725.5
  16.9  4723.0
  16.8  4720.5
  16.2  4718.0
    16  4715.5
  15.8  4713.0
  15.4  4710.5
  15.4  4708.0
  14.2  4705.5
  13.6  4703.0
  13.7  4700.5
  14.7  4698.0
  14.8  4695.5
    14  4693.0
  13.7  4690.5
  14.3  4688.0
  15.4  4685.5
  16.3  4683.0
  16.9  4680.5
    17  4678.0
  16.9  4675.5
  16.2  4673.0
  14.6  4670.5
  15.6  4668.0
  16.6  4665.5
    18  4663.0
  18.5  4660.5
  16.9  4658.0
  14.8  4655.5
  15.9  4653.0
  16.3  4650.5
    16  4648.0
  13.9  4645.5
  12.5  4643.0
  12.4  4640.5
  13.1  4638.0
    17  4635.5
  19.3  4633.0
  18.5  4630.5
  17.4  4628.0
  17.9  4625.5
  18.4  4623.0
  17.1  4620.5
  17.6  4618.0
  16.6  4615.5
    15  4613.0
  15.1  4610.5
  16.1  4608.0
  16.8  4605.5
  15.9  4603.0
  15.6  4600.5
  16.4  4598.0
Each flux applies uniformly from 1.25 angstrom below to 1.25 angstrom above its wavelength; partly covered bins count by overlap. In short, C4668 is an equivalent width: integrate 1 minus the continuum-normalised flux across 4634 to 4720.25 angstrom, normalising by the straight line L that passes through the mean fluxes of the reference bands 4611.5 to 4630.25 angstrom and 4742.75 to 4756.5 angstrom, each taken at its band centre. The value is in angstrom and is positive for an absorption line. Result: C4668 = 6.4 angstrom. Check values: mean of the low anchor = 17.2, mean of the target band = 15.4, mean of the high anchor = 15.9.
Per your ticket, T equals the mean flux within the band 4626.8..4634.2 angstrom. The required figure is 18.4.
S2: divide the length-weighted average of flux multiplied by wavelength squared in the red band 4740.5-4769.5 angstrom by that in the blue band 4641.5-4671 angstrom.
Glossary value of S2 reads 1.0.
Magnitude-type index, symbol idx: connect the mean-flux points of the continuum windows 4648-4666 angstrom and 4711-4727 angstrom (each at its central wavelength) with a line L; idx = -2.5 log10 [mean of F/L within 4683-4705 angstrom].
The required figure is 0.13 mag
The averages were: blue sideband 16.7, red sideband 15.9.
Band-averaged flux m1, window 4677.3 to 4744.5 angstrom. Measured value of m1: 15.5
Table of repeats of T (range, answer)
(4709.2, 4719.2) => 15.8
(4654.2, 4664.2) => 17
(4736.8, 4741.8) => 17.4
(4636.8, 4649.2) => 13.6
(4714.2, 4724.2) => 16.5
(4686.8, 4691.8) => 14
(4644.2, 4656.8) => 15.4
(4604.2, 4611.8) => 16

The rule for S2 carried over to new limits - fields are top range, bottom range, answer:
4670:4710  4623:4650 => 0.97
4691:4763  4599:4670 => 0.99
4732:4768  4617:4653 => 1.03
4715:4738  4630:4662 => 1.04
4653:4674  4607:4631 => 0.99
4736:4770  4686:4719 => 1.10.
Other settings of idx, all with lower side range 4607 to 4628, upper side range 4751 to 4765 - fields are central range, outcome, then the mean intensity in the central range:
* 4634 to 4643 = 0.17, 14.1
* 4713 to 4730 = -0.01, 15.7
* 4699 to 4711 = 0.10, 14.4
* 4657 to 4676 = -0.03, 16.7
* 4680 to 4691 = 0.04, 15.3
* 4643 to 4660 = 0.06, 15.5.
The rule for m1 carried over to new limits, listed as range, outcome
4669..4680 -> 16.2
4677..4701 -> 15.1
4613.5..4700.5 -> 16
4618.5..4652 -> 16.2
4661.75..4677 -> 16.3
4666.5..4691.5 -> 15.7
